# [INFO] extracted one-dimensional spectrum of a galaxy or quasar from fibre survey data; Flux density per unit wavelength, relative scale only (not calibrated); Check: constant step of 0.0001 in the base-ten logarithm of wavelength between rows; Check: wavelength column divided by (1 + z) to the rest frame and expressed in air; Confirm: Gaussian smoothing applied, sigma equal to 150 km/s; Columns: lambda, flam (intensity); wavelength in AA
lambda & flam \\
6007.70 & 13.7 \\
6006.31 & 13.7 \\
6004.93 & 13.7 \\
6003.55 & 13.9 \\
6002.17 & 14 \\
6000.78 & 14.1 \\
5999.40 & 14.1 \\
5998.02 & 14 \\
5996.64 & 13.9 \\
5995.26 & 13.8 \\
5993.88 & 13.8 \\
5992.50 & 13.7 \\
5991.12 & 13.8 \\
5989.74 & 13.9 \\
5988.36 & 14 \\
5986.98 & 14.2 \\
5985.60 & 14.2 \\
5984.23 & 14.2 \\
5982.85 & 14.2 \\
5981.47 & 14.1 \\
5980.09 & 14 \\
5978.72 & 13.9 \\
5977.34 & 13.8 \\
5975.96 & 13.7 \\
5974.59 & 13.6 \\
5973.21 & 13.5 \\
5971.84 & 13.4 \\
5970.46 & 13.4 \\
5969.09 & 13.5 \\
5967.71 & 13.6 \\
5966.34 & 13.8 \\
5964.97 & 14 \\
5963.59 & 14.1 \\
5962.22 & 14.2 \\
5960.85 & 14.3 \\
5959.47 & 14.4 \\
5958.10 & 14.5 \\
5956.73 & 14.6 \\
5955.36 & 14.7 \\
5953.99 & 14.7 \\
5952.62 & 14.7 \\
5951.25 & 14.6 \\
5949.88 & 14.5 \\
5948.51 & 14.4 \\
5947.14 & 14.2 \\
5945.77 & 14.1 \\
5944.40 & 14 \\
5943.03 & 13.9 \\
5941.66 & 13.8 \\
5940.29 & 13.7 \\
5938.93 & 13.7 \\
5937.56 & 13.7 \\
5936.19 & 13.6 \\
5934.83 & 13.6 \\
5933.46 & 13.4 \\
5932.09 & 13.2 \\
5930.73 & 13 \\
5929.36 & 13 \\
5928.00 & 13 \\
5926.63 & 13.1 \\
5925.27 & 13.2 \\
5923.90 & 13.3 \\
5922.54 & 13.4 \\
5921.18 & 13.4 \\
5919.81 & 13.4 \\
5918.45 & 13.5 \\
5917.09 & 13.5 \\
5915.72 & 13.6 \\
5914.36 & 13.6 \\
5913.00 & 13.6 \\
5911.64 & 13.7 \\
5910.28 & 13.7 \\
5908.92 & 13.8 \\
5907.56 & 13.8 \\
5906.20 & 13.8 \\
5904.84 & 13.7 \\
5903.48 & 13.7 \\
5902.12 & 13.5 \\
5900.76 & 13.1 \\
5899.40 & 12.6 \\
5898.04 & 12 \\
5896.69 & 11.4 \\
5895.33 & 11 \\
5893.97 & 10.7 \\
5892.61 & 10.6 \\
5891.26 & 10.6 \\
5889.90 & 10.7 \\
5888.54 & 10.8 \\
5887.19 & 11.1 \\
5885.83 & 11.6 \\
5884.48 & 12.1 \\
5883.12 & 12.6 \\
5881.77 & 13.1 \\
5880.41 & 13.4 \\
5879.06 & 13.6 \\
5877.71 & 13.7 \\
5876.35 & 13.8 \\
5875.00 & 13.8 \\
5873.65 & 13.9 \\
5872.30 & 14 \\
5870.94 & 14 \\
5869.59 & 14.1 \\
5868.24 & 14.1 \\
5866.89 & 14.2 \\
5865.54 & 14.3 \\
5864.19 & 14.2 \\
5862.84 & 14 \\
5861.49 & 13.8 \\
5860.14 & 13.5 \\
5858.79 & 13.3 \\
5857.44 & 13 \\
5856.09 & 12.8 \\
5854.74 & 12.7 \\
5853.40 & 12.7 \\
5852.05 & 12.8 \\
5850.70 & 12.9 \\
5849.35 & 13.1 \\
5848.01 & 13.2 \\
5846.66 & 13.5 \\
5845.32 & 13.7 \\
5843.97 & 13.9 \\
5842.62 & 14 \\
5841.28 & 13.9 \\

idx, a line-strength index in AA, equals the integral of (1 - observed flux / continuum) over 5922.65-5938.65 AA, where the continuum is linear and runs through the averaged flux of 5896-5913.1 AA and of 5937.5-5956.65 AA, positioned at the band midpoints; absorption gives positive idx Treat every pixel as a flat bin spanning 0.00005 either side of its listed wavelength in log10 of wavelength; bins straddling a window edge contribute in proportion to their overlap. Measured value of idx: 0.6 AA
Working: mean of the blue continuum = 13.3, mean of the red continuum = 14.2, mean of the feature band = 13.3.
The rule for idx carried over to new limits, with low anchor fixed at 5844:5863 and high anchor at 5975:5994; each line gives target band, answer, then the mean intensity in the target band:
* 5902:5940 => 0.33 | 13.5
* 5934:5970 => -0.85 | 14.1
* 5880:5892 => 1.49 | 11.7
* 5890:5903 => 1.69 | 11.7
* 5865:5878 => -0.66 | 14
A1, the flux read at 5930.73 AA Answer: 13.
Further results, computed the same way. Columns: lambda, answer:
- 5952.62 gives 14.7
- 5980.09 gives 14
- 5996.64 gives 13.9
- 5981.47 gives 14.1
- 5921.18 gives 13.4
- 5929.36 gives 13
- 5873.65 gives 13.9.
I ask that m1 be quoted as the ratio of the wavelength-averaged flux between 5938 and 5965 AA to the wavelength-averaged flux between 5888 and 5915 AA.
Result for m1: 1.1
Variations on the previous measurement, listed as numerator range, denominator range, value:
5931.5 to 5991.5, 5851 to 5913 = 1.08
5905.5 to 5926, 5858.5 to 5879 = 0.97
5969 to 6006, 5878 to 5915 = 1.11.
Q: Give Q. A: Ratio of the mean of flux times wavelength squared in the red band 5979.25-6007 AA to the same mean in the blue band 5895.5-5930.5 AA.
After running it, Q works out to 1.1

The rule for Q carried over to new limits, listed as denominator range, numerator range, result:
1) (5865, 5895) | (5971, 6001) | 1.13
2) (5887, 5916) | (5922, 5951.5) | 1.10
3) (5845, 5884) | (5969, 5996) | 1.07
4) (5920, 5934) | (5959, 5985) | 1.07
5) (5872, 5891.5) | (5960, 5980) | 1.13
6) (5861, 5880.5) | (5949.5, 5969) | 1.06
